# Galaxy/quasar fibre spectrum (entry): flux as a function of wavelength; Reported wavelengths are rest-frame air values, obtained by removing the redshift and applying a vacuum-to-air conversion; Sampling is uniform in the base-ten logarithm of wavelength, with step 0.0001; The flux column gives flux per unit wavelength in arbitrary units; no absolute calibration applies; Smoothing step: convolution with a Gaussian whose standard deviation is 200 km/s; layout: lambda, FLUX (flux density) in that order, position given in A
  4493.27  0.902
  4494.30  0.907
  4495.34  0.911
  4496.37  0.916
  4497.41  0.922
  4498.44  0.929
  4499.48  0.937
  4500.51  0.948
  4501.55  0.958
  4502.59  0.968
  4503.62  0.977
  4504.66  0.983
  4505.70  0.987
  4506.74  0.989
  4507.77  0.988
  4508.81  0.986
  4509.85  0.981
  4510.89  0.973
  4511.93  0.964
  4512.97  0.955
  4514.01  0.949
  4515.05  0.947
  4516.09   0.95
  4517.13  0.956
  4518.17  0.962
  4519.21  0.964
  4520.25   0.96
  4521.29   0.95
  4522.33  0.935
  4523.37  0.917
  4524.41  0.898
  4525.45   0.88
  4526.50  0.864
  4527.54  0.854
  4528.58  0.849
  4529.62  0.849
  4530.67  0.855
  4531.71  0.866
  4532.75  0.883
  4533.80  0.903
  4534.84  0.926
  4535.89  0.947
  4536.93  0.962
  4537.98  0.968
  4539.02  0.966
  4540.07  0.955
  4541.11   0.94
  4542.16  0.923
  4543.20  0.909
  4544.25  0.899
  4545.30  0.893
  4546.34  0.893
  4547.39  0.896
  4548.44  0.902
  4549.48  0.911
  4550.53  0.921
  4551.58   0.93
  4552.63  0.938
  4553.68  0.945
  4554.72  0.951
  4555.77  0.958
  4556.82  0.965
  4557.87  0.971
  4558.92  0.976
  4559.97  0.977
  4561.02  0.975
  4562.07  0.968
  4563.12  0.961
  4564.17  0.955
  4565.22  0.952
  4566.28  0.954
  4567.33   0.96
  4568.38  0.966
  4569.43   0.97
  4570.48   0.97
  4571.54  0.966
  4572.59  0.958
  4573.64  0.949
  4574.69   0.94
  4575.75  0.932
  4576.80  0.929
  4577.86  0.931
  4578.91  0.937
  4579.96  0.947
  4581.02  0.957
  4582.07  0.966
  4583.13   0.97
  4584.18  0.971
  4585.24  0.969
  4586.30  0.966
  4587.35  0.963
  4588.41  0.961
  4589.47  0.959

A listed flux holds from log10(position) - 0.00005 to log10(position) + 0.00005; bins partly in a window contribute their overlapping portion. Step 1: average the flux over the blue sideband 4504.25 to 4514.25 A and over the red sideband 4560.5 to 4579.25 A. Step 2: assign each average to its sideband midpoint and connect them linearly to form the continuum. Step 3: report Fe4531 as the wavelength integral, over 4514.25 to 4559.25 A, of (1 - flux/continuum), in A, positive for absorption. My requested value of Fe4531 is 2.0 A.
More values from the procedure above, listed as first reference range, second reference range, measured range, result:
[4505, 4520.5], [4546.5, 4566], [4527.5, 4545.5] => 0.9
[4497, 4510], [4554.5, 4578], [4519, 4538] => 1.2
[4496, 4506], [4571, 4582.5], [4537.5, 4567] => 0.2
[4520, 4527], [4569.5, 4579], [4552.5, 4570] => -0.4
